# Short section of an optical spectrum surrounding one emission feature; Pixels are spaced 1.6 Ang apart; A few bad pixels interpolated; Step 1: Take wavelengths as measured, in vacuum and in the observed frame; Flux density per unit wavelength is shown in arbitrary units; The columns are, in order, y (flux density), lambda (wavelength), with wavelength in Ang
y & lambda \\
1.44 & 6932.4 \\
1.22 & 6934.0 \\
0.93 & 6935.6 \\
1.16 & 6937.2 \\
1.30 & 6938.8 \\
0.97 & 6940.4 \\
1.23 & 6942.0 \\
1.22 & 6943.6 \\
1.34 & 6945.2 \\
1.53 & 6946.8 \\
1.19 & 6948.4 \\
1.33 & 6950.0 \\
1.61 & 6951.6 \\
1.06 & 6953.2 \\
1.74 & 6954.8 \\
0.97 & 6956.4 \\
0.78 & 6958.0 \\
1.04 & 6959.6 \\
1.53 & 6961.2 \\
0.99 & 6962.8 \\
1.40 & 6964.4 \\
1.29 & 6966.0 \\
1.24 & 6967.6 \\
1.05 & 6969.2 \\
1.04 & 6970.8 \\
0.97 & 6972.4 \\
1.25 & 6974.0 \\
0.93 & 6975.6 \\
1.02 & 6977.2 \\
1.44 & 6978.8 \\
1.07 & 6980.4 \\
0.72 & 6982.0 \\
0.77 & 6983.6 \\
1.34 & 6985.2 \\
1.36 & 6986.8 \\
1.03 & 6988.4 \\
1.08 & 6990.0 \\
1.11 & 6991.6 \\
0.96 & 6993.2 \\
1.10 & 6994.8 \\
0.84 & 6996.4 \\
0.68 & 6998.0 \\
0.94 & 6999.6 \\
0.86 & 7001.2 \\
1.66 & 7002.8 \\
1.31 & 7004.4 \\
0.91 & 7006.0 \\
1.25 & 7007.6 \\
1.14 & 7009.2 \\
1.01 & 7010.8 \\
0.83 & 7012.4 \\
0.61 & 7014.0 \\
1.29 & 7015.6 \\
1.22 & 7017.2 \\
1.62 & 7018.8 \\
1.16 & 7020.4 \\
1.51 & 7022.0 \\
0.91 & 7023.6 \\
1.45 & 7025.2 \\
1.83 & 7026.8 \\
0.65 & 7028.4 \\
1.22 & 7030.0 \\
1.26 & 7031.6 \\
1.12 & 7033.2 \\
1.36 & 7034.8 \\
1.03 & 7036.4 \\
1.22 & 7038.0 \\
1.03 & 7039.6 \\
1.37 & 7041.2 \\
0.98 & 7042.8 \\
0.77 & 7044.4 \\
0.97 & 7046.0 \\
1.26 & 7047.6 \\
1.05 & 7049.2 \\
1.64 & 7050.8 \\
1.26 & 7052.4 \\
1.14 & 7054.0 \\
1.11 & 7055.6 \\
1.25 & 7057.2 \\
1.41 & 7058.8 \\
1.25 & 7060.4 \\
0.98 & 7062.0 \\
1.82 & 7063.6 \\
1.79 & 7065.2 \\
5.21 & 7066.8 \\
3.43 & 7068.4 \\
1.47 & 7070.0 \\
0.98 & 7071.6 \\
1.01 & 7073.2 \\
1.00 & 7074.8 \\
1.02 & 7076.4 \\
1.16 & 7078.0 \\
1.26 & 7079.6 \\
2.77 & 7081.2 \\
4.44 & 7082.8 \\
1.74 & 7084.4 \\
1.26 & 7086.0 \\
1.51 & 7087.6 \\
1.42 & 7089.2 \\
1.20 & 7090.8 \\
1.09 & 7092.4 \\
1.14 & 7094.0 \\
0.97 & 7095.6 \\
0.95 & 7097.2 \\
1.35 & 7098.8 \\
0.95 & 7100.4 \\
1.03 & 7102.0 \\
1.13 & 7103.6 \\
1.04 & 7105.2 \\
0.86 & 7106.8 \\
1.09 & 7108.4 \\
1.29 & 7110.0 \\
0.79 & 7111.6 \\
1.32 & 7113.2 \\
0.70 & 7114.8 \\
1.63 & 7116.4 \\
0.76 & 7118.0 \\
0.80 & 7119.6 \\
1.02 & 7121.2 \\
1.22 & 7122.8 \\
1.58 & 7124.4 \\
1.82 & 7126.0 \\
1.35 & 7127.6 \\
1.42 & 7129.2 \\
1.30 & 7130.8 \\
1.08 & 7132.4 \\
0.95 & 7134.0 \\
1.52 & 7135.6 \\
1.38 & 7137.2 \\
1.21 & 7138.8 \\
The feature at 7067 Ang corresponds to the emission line [S II] 6716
